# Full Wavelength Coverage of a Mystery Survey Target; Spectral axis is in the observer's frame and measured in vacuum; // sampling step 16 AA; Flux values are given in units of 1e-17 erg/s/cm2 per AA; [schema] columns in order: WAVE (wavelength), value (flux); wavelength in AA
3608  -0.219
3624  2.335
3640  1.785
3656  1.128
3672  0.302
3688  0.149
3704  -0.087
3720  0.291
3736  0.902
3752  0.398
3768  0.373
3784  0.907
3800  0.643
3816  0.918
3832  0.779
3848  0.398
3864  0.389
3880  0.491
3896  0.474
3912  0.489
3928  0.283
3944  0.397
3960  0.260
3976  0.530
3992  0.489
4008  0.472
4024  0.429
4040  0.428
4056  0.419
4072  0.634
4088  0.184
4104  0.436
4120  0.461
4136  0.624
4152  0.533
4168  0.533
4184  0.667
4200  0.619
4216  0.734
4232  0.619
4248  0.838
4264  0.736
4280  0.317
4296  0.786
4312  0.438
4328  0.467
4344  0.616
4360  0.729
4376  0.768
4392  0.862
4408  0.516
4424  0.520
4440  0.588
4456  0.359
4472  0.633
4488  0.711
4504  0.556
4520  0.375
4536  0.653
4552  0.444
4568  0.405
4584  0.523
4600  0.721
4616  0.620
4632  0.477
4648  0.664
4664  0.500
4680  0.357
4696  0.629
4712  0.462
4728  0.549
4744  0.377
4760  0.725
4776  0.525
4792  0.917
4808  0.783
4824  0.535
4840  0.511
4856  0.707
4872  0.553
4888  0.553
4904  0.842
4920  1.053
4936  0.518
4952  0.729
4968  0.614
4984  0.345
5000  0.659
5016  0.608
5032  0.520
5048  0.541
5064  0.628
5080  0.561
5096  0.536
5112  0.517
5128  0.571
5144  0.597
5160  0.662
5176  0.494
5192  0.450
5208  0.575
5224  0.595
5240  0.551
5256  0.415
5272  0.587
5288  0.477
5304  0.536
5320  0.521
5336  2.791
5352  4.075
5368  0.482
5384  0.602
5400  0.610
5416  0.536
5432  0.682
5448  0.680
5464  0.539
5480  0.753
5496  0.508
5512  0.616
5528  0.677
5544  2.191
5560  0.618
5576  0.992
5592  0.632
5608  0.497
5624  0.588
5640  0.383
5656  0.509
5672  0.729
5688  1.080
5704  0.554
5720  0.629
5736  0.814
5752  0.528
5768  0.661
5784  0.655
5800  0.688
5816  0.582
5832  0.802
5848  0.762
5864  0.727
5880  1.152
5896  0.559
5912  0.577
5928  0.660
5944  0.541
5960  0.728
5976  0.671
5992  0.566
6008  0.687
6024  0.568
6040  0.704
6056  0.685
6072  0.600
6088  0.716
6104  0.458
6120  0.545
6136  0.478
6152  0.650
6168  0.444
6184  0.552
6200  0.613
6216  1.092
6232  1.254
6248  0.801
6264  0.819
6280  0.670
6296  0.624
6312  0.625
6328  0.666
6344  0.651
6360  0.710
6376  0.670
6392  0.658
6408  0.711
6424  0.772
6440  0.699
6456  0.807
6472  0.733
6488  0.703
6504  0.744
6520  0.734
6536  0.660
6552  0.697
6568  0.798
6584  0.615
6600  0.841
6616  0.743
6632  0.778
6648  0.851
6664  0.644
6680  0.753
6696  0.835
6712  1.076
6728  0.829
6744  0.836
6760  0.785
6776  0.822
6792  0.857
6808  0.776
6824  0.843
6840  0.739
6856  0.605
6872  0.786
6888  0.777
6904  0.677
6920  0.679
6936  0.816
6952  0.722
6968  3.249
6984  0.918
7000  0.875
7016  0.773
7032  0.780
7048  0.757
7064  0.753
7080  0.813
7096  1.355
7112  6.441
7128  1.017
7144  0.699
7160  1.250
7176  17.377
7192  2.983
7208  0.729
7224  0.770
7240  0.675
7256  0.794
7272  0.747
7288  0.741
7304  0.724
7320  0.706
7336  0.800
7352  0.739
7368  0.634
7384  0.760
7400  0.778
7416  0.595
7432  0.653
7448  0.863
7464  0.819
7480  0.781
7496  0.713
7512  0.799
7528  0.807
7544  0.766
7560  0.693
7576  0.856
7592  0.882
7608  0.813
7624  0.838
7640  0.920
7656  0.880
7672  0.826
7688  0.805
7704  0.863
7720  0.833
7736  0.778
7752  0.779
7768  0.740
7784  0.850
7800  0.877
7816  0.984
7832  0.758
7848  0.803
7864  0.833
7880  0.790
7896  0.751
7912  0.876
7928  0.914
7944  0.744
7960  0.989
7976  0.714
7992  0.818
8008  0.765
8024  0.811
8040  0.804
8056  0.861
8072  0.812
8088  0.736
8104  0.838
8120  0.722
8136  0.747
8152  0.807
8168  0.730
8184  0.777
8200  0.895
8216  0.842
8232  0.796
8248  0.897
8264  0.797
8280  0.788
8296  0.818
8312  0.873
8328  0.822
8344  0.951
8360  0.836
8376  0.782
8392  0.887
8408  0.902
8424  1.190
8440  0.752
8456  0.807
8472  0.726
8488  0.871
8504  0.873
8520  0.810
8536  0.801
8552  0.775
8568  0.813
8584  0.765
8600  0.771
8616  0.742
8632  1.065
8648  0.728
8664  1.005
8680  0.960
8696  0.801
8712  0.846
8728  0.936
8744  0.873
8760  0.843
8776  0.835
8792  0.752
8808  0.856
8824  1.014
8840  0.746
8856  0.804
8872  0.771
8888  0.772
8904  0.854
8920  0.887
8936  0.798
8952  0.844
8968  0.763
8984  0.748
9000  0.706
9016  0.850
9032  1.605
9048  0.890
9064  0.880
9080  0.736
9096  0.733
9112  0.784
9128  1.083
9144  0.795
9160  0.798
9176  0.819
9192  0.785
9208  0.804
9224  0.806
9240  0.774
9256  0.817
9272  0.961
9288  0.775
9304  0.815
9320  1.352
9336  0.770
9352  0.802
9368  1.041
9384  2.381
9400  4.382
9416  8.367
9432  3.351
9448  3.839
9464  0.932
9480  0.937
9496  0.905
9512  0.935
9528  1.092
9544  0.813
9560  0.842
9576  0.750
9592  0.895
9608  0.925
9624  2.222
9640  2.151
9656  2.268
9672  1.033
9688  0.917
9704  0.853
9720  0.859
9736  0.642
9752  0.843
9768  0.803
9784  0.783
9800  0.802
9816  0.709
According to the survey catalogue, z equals 0.43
